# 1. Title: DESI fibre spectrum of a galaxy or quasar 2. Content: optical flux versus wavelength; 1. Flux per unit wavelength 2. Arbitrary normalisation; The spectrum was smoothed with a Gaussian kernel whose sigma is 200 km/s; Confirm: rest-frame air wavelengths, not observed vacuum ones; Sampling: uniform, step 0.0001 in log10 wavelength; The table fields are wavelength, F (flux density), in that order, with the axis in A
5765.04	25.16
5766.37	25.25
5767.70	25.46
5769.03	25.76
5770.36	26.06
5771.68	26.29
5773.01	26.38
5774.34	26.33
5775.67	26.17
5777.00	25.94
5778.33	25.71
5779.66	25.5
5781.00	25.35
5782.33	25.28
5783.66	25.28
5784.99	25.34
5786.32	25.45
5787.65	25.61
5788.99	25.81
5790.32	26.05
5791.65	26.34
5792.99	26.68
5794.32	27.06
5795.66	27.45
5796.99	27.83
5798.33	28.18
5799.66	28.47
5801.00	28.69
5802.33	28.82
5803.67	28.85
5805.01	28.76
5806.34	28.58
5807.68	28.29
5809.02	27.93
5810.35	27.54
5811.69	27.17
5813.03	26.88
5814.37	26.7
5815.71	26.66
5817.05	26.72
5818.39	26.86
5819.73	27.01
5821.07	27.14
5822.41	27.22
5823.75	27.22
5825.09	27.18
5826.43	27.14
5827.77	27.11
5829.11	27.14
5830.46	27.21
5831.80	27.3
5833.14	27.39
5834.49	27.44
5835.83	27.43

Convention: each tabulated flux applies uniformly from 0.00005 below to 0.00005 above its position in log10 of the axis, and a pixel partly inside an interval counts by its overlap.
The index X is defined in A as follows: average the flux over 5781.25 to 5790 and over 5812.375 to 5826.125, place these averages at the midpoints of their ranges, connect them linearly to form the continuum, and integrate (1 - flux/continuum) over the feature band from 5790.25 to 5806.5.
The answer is -1.13 A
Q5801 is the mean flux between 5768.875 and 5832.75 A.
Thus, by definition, 26.9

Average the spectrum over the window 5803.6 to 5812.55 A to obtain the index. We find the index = 28.1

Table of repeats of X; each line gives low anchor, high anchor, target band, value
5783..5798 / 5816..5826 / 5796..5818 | -1.0 A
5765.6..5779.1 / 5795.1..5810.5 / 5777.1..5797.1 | 0.8 A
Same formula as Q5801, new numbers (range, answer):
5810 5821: 26.9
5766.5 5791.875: 25.8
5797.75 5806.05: 28.7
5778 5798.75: 26.2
